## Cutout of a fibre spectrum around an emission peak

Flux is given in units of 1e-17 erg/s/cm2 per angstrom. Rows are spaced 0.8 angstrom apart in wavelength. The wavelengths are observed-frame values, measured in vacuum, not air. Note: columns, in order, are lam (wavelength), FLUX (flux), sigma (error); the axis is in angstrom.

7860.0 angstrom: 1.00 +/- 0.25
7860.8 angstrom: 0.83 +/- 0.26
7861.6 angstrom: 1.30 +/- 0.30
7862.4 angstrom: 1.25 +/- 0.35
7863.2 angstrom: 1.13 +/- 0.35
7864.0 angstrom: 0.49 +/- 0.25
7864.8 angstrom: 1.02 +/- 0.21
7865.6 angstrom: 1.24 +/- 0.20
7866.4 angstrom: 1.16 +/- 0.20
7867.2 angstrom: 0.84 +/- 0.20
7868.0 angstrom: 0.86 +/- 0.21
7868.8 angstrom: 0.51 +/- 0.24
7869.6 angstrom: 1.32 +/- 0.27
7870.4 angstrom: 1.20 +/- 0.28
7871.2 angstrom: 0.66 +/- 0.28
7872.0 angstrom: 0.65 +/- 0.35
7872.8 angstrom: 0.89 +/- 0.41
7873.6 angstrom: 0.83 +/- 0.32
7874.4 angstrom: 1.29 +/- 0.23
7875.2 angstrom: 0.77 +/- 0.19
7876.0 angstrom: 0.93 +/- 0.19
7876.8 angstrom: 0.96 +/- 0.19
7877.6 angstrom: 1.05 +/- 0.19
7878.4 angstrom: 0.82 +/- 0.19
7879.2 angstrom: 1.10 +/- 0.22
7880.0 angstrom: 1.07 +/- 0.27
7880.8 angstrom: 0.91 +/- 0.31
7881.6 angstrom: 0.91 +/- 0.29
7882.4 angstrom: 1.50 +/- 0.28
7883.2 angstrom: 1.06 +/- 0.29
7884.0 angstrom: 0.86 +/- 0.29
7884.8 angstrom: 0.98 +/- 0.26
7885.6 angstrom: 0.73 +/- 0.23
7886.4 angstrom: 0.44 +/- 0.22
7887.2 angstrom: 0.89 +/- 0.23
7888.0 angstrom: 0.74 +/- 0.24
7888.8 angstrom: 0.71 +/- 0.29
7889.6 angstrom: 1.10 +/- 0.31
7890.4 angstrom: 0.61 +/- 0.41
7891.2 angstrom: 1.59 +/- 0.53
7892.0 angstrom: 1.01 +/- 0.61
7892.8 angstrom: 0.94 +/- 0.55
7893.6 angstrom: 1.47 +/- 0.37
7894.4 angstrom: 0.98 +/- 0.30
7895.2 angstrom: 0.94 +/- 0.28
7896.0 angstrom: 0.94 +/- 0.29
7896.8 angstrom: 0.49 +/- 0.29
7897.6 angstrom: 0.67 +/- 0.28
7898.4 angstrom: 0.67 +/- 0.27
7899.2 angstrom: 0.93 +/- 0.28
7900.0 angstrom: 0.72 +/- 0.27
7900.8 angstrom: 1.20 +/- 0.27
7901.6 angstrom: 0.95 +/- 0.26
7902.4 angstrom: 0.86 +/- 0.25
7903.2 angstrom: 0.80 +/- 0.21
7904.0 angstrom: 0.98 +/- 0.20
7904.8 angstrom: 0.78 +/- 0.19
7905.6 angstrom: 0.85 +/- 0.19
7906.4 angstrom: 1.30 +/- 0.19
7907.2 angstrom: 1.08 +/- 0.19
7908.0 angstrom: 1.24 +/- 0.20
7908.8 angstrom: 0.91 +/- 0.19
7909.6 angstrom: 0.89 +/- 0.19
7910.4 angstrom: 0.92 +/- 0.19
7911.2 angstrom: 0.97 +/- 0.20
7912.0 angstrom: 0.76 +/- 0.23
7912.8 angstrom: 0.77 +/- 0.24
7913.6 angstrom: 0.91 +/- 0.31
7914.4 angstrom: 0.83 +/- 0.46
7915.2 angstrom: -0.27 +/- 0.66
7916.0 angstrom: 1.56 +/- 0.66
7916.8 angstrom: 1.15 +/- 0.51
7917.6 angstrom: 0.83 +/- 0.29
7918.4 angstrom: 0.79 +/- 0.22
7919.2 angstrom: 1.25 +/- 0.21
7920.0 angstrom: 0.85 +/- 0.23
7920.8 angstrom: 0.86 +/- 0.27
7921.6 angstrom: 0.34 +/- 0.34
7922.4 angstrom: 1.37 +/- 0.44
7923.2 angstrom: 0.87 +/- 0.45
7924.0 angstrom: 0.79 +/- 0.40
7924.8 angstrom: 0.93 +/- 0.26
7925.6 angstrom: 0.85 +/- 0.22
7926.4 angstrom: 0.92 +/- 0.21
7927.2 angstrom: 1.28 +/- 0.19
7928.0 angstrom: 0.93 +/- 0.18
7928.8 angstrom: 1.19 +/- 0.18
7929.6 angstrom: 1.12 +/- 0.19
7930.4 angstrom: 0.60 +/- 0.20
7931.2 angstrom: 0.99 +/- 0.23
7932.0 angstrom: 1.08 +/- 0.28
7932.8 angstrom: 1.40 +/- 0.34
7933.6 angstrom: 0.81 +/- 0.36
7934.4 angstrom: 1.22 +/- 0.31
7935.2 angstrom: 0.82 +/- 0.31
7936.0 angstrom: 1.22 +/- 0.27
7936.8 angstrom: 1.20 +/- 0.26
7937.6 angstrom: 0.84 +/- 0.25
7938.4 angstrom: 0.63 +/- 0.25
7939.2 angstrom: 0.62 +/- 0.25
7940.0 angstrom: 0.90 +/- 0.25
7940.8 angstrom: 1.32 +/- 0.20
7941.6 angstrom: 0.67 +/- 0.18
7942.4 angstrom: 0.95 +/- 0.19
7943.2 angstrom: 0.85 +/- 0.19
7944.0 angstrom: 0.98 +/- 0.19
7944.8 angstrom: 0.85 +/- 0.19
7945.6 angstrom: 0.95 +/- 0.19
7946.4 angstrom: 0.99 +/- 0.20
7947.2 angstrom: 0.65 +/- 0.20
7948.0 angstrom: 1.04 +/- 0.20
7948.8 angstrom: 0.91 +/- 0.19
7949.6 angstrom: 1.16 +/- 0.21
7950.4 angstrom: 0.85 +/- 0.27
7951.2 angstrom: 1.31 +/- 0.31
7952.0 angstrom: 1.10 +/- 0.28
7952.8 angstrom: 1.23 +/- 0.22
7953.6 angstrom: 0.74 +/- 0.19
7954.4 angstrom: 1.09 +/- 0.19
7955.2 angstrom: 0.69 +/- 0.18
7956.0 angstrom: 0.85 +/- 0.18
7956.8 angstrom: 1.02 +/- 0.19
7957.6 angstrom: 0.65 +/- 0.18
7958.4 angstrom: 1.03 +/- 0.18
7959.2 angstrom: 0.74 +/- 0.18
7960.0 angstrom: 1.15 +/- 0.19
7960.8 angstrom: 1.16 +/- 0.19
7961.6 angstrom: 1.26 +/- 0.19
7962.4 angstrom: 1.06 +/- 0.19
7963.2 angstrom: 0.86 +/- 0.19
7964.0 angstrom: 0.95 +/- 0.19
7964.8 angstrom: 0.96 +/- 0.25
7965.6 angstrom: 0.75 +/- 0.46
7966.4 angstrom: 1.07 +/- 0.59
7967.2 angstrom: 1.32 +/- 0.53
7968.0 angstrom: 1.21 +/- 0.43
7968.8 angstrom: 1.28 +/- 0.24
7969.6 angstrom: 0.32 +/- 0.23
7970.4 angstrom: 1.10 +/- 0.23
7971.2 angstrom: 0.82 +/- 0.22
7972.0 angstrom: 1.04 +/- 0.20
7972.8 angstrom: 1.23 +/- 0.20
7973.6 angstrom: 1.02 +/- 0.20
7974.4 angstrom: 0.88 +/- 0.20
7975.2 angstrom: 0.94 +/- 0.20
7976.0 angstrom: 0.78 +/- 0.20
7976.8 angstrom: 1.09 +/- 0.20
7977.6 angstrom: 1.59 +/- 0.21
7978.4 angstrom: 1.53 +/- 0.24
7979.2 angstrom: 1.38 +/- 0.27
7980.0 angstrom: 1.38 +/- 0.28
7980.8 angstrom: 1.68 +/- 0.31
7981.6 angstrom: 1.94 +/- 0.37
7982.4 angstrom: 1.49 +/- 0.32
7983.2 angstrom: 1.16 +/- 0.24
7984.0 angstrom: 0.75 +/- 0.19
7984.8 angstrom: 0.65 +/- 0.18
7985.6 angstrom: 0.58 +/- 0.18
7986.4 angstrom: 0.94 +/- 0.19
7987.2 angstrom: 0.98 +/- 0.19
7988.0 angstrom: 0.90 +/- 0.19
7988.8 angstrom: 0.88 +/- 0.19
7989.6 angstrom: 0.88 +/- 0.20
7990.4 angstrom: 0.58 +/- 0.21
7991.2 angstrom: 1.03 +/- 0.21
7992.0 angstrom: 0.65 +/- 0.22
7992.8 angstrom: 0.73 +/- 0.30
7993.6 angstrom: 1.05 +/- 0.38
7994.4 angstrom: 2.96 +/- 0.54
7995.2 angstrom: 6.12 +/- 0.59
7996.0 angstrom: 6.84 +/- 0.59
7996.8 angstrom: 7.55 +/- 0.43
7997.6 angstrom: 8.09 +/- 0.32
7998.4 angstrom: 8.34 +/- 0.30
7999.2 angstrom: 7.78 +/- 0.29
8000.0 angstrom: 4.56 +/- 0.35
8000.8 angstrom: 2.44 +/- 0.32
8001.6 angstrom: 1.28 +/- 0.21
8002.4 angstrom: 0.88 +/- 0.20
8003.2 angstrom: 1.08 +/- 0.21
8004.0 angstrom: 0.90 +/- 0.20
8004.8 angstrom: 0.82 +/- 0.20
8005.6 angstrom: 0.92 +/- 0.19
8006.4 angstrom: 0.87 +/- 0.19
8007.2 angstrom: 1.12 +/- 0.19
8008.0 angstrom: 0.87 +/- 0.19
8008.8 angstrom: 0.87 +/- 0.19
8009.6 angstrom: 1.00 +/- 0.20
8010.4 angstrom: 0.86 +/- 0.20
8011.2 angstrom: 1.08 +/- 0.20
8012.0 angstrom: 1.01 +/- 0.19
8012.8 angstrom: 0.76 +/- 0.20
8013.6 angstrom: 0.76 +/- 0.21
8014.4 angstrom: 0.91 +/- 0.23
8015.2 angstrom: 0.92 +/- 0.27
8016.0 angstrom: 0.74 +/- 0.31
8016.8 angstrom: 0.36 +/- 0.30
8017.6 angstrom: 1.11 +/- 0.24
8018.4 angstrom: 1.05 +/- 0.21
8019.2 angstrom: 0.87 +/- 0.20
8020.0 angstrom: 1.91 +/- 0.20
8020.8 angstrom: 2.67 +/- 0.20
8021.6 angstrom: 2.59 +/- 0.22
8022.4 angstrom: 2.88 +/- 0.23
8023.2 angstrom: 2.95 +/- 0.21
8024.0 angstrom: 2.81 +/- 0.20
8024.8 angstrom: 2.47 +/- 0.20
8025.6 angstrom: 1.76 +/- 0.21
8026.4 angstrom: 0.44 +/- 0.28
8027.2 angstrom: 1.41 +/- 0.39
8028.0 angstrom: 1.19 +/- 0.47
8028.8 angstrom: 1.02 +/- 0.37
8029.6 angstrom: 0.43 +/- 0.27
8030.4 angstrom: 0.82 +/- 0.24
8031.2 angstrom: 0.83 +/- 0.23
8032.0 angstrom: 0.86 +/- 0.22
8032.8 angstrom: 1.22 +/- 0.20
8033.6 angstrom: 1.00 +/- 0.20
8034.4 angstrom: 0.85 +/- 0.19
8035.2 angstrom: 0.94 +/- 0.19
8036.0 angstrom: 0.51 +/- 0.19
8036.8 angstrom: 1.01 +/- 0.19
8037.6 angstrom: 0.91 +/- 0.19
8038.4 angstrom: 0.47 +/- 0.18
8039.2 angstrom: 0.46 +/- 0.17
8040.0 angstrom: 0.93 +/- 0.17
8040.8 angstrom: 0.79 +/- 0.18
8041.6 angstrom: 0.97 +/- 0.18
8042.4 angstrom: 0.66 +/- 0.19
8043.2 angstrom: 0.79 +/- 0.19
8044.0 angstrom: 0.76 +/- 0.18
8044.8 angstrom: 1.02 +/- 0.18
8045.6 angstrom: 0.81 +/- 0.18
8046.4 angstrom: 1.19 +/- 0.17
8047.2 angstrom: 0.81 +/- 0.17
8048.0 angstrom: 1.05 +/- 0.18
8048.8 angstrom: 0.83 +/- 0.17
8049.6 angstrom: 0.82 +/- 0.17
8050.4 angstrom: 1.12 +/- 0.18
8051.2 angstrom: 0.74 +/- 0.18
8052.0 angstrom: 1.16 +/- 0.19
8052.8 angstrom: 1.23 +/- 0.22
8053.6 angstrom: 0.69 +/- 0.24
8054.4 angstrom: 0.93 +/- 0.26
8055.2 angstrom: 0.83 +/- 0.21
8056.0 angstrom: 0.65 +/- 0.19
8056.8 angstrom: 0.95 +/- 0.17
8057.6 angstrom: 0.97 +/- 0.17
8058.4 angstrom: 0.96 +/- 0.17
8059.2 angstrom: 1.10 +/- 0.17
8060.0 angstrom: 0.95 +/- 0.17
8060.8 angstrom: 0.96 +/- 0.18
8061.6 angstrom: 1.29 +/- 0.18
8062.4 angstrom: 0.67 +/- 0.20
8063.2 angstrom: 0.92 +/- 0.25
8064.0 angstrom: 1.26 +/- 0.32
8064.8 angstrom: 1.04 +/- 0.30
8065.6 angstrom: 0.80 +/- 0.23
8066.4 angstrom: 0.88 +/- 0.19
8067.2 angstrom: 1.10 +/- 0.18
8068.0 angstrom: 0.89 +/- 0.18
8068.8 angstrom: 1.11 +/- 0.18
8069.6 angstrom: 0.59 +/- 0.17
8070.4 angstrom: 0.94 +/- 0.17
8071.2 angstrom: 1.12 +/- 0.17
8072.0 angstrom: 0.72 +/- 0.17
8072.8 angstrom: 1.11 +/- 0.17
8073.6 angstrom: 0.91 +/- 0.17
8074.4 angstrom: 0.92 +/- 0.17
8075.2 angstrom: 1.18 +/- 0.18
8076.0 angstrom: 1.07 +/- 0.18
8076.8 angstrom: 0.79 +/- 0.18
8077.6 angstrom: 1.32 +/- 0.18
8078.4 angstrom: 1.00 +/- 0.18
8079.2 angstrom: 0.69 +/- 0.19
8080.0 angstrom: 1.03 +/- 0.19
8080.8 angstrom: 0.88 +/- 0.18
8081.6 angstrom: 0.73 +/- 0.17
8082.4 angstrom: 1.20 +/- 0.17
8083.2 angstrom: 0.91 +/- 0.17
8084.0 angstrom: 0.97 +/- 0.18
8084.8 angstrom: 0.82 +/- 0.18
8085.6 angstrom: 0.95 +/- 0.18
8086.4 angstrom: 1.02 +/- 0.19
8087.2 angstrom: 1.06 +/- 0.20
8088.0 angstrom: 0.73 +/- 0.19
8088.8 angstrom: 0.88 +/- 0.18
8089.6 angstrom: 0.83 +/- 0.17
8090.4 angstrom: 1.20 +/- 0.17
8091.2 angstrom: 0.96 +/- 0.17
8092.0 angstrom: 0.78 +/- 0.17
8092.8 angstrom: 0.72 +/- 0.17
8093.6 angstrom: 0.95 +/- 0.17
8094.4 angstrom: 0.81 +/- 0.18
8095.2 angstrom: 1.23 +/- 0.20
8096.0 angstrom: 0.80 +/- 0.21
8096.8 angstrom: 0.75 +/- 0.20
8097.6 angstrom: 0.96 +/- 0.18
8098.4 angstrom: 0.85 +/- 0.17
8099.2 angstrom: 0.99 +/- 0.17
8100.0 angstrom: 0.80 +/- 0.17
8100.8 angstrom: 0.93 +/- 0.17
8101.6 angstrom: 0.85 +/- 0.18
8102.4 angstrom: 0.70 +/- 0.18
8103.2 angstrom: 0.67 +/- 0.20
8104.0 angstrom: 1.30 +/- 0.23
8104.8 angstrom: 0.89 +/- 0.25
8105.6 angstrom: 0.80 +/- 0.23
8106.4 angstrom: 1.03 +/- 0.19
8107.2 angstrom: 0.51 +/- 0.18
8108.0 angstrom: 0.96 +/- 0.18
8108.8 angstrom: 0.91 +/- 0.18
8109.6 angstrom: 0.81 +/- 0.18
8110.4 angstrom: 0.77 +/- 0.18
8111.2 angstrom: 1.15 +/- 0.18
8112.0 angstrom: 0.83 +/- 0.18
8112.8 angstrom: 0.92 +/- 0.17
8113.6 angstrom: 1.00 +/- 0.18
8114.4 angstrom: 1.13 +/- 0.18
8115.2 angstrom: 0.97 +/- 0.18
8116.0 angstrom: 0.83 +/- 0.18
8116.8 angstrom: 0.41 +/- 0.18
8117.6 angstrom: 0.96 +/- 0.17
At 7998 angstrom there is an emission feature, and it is Halpha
